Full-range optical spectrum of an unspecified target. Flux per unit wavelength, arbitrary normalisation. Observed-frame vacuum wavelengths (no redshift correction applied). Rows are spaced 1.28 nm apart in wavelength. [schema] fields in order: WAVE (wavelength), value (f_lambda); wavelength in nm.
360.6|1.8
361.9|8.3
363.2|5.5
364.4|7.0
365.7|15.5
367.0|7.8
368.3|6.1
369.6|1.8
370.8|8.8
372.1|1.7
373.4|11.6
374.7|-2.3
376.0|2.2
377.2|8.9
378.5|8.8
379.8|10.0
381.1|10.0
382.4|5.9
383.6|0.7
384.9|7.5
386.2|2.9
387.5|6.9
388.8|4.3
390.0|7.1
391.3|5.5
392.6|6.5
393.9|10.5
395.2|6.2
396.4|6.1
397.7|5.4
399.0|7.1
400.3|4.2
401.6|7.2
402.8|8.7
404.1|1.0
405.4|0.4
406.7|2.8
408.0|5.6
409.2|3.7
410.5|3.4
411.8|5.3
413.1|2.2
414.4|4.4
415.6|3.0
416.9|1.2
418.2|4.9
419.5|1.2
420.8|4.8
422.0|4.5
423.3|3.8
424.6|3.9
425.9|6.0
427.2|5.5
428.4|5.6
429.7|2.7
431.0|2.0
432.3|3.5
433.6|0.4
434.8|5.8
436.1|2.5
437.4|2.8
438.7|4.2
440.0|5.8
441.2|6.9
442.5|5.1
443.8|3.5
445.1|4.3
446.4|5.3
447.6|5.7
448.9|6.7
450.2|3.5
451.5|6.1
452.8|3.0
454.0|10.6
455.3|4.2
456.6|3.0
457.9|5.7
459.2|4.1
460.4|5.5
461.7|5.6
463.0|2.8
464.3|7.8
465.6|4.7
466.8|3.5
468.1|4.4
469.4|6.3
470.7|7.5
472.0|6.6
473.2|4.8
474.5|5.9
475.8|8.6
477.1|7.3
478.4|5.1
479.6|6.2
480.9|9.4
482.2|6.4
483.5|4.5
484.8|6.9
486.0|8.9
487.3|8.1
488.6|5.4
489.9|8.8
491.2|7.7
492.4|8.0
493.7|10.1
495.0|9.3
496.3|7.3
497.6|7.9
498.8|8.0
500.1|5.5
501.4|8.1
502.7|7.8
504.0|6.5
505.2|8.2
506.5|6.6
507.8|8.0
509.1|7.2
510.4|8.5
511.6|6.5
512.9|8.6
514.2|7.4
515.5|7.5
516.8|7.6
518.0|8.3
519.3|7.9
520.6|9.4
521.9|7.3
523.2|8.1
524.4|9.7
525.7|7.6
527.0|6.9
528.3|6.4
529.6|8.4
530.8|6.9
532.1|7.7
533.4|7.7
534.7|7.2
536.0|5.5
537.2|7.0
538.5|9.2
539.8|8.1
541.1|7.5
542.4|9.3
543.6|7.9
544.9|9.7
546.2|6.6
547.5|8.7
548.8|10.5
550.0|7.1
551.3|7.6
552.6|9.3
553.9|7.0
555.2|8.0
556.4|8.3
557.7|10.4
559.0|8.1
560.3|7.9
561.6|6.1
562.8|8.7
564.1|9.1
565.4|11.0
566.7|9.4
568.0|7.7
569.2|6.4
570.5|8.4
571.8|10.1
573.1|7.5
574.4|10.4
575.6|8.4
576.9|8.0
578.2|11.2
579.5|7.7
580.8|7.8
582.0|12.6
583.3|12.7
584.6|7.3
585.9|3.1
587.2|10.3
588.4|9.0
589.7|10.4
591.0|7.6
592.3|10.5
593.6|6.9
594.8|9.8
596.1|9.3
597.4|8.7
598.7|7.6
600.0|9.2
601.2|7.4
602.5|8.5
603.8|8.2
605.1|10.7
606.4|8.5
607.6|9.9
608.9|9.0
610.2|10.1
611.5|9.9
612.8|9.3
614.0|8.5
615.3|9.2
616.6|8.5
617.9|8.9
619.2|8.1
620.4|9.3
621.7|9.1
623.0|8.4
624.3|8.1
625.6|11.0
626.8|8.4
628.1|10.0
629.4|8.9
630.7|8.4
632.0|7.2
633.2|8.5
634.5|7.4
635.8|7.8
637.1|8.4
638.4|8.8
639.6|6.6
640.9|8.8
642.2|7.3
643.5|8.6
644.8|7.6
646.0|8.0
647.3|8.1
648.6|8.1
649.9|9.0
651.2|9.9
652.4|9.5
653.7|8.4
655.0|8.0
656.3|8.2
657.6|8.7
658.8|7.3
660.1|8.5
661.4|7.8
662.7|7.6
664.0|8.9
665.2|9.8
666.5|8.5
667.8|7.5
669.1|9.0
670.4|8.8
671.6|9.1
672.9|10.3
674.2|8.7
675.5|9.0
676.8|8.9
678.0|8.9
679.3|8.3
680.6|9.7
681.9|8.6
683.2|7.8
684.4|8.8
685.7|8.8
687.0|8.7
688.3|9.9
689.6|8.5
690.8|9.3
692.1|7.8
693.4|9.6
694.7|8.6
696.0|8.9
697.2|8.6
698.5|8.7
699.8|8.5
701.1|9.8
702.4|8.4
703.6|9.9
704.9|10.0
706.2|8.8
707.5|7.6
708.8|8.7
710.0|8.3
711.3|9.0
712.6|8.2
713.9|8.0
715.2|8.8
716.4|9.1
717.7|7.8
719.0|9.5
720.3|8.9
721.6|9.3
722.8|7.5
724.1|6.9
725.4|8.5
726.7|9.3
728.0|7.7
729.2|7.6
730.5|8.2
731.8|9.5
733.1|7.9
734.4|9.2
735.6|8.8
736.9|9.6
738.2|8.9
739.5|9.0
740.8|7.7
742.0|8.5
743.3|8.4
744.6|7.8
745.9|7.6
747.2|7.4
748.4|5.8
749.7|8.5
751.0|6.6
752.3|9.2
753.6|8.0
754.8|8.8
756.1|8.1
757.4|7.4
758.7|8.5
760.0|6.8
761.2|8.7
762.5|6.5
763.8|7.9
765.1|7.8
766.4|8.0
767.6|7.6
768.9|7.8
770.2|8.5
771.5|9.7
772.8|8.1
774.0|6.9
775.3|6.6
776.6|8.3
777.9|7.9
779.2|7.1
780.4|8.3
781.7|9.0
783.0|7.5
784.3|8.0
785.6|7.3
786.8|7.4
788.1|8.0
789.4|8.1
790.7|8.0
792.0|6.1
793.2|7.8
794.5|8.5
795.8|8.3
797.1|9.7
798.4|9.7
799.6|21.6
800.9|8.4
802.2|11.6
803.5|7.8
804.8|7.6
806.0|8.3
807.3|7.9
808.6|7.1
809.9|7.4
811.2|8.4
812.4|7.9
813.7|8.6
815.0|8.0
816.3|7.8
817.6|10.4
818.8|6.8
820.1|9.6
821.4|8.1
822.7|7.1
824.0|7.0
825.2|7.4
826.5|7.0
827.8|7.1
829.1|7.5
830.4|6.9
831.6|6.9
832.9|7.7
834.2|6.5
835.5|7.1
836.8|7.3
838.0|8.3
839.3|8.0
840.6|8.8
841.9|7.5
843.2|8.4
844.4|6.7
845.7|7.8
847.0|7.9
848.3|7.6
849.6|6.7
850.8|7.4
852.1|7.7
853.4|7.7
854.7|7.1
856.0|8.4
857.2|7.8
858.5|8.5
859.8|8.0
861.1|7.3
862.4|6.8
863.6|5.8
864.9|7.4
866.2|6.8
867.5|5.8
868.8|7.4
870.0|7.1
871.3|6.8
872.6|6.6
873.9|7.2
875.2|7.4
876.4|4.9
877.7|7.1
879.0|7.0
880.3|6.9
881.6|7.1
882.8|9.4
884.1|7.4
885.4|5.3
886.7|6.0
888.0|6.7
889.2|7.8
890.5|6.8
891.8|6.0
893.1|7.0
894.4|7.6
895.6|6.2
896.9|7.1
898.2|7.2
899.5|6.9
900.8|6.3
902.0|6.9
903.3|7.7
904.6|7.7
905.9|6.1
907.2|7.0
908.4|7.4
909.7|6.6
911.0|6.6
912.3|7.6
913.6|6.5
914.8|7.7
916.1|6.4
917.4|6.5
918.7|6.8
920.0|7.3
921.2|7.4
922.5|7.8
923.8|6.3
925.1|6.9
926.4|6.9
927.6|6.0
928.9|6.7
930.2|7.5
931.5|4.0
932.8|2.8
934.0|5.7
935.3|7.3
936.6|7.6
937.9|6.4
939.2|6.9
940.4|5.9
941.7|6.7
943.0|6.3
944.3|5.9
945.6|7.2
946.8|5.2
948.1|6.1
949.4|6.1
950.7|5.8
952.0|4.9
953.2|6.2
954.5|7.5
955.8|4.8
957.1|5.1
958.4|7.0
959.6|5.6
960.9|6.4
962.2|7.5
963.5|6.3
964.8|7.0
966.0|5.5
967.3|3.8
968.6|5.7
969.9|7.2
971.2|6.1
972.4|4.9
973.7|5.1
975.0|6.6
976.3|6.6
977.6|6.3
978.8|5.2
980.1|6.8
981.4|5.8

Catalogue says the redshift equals 0.217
